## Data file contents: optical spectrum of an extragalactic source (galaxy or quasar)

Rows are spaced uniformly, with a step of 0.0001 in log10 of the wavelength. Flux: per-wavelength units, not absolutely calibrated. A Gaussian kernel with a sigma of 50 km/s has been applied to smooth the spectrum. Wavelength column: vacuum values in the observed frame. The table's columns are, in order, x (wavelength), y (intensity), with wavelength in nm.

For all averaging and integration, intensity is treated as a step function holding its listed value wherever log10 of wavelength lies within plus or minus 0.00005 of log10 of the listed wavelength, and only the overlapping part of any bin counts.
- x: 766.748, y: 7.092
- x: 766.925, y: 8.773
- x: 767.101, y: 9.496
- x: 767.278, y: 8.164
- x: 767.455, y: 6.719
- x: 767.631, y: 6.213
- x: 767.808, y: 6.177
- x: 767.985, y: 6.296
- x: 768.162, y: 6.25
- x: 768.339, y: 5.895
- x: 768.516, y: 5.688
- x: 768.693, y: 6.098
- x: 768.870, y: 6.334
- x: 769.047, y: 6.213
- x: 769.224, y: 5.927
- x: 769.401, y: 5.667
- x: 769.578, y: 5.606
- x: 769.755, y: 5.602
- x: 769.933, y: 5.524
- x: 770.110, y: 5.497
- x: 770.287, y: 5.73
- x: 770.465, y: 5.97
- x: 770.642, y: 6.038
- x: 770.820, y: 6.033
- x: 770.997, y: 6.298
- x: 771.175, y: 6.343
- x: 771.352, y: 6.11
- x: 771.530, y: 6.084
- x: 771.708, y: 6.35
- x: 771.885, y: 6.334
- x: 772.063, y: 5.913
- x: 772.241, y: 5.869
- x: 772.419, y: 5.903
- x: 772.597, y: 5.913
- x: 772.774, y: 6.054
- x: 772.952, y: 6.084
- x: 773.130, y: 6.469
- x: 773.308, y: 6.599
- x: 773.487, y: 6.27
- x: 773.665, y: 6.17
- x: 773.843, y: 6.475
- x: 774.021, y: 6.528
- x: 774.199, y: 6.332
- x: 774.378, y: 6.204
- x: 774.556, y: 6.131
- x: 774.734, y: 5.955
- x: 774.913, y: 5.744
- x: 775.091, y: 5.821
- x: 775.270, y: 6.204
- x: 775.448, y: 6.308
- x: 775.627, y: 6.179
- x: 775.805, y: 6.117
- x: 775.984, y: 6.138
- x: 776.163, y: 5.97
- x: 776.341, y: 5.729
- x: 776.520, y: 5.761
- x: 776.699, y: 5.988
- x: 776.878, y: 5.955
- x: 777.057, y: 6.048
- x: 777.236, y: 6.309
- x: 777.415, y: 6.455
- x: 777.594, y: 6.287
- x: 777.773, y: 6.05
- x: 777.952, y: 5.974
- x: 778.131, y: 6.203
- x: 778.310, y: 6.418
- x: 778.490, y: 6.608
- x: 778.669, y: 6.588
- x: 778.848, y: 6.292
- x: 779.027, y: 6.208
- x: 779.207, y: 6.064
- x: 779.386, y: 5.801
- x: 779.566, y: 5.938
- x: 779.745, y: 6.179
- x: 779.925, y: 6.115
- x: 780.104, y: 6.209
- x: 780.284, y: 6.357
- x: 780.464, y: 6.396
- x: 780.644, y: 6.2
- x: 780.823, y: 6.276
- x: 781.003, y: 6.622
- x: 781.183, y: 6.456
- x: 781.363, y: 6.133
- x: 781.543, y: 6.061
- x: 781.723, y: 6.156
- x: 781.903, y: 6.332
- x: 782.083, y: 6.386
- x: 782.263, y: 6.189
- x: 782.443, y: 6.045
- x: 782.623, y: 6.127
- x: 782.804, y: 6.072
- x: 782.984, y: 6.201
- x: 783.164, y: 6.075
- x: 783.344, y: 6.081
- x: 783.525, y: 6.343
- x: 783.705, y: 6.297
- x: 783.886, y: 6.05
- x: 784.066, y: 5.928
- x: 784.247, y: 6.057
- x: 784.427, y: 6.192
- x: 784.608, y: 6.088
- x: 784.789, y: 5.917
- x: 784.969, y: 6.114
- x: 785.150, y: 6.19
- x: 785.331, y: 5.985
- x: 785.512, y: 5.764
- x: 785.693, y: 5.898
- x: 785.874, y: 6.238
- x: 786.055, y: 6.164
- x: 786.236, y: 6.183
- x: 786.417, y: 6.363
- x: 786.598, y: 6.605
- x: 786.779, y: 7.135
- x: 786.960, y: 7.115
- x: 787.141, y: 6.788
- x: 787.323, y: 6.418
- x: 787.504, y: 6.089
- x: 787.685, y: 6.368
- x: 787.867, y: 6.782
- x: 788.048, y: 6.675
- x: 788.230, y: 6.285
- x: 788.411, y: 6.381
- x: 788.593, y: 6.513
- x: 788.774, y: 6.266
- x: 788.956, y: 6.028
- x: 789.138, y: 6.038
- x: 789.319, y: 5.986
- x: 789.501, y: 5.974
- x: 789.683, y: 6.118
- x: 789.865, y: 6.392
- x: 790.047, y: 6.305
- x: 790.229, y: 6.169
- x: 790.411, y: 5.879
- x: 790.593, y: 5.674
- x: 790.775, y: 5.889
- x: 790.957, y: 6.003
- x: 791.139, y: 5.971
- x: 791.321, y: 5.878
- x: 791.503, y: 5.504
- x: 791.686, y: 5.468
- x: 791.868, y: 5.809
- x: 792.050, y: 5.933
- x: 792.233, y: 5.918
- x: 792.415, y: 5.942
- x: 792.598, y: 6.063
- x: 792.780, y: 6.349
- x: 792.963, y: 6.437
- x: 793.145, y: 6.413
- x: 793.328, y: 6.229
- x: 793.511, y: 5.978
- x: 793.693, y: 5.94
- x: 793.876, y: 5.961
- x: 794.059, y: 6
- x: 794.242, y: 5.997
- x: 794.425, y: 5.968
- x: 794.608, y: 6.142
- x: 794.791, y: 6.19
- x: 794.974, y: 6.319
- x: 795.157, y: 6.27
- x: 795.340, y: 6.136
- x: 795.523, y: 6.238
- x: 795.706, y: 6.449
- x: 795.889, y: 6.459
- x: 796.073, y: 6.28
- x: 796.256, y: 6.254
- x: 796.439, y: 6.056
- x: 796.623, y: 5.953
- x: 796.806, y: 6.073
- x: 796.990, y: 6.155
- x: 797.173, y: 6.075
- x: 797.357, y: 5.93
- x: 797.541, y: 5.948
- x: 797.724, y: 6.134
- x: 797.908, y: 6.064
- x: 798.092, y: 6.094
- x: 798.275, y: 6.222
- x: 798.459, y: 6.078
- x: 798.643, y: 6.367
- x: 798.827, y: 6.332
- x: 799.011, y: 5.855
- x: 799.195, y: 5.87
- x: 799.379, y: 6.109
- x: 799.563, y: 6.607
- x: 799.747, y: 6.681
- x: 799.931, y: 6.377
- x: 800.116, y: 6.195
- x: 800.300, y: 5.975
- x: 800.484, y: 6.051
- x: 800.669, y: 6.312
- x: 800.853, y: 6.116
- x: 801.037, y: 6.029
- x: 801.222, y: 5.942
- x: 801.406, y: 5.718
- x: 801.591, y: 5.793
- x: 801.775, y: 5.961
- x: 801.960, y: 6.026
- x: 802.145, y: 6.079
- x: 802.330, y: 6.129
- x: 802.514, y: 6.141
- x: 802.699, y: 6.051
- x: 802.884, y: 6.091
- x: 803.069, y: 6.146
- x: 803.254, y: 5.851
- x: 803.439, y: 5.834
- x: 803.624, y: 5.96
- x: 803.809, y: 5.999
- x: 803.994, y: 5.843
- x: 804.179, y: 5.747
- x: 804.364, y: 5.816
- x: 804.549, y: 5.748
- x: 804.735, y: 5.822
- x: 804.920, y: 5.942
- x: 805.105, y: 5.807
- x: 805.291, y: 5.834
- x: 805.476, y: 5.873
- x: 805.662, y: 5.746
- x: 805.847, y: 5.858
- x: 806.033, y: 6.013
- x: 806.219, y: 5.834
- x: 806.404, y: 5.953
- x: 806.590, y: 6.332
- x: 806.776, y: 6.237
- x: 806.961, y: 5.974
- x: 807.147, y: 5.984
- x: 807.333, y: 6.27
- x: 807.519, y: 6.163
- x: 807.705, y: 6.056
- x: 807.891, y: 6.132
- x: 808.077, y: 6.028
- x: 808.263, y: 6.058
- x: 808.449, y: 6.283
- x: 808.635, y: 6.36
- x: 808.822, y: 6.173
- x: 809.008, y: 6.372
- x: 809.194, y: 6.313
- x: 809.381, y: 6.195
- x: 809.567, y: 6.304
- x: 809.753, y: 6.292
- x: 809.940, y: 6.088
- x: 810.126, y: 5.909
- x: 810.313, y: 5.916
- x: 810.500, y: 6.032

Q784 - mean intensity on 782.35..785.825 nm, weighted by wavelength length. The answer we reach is 6.08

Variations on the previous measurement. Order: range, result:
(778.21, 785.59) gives 6.18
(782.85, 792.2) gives 6.17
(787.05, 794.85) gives 6.12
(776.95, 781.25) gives 6.25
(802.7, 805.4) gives 5.89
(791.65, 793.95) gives 6.05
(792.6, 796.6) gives 6.19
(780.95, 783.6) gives 6.21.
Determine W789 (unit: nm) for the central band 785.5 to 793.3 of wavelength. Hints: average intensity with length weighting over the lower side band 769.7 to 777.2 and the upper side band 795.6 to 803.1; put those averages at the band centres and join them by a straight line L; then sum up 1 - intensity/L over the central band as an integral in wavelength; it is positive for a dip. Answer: -0.12 nm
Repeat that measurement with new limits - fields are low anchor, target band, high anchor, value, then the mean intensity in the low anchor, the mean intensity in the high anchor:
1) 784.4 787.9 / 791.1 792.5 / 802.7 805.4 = 0.09 nm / 6.31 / 5.89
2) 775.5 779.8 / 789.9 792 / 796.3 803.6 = 0.08 nm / 6.14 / 6.09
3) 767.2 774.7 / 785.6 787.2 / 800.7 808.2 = -0.11 nm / 6.14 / 5.98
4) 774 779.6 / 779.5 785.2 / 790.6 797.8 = -0.07 nm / 6.13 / 6.07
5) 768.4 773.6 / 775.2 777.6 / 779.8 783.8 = 0.01 nm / 6.02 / 6.23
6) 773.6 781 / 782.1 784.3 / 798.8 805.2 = 0.00 nm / 6.17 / 6.02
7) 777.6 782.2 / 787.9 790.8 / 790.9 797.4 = -0.02 nm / 6.24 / 6.08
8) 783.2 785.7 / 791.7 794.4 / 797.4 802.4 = 0.02 nm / 6.07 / 6.11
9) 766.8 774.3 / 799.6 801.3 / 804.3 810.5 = -0.03 nm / 6.29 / 6.05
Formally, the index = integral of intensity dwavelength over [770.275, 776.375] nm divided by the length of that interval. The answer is 6.13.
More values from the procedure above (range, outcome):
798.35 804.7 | 6.05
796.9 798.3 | 6.07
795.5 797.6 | 6.15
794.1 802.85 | 6.13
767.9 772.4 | 5.98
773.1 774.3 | 6.4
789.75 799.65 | 6.09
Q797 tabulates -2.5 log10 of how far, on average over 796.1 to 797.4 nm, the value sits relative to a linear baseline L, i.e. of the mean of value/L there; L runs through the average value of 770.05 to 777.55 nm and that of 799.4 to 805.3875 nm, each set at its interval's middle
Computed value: -0.01 mag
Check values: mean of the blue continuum 6.11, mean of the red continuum 6.02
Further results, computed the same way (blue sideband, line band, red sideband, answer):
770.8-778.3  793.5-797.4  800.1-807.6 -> -0.020 mag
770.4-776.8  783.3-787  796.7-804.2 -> -0.020 mag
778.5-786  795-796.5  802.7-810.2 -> -0.033 mag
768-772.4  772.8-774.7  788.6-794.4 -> -0.057 mag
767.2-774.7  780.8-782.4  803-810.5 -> -0.031 mag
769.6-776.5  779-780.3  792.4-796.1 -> 0.003 mag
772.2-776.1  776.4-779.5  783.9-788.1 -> 0.006 mag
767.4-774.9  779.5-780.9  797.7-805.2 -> -0.025 mag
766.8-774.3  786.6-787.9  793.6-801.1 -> -0.077 mag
